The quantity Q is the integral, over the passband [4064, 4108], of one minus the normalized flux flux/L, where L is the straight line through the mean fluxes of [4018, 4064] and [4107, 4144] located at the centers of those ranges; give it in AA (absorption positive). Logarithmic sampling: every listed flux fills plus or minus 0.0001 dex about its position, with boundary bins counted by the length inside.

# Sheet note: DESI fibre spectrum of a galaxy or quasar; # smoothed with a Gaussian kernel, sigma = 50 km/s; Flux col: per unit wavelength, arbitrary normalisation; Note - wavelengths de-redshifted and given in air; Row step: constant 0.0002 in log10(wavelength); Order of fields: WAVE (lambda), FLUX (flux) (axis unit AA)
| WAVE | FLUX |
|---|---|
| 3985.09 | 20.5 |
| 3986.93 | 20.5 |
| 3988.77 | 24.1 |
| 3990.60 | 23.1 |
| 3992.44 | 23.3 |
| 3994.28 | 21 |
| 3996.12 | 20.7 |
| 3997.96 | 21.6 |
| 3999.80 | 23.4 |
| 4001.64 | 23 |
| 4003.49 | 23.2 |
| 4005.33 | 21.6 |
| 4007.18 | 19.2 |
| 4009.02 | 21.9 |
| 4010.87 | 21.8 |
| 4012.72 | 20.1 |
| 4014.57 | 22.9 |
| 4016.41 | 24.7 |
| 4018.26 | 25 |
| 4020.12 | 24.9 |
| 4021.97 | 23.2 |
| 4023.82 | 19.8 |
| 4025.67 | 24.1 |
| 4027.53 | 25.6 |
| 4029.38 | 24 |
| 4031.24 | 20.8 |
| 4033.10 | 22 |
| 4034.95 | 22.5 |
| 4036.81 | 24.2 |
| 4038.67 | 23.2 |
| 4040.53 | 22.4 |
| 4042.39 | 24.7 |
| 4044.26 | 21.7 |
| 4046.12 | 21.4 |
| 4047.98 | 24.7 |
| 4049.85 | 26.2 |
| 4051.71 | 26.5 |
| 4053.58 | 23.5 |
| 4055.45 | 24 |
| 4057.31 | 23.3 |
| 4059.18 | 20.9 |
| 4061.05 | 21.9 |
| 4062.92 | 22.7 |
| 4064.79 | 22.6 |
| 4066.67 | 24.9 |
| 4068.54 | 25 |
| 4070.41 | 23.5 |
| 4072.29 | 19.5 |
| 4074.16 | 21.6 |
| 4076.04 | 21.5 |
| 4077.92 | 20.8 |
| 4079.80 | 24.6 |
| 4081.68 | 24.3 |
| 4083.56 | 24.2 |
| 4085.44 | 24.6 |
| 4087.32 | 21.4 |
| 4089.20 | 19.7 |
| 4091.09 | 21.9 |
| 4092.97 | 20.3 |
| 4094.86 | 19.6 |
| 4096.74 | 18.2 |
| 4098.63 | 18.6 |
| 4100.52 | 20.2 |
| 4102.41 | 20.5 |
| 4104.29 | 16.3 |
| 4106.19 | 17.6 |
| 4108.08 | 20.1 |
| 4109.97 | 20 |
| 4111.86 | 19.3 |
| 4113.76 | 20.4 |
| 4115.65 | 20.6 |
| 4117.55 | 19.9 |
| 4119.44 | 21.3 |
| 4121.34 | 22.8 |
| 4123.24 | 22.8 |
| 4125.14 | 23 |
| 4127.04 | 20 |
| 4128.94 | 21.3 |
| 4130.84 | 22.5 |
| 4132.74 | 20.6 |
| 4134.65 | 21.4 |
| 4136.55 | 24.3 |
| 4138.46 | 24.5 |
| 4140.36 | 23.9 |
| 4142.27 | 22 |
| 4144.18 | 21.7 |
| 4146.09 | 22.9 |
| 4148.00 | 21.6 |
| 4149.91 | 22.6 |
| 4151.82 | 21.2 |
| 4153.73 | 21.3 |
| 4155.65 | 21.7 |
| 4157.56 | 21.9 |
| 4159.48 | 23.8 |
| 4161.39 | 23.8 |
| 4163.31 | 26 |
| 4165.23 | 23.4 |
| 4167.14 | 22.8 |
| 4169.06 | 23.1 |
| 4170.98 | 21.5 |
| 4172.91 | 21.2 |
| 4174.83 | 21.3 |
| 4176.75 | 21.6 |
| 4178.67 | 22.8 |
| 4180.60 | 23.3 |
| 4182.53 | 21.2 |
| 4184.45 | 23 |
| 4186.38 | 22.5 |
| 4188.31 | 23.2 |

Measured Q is 2.1 AA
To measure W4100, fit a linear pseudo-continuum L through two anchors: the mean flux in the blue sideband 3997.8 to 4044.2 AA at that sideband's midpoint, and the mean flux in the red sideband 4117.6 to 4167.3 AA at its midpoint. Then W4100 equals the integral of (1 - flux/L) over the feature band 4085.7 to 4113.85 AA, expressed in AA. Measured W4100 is 3.6 AA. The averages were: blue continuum 22.8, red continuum 22.5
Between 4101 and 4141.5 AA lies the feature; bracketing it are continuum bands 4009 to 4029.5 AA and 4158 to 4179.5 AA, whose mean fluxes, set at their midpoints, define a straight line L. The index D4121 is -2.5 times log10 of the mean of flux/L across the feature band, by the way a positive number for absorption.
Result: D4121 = 0.09 mag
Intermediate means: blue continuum 23.2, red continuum 22.8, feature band 21.1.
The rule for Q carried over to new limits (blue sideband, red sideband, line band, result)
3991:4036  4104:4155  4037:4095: -2.24 AA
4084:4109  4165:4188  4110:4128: -0.36 AA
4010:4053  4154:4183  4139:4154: 0.31 AA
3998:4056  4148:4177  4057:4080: 0.46 AA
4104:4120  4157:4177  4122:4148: -1.76 AA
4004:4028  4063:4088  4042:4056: -0.77 AA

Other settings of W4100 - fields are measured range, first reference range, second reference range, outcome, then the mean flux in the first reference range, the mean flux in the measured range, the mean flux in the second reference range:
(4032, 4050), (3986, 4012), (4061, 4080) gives -0.67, 22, 23.1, 22.5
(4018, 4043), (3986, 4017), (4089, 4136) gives -1.84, 22.1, 23.2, 20.4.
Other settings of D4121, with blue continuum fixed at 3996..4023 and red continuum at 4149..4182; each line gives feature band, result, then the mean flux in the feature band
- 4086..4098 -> 0.114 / 20.3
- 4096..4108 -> 0.203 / 18.7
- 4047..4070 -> -0.062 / 23.8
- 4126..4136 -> 0.060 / 21.3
